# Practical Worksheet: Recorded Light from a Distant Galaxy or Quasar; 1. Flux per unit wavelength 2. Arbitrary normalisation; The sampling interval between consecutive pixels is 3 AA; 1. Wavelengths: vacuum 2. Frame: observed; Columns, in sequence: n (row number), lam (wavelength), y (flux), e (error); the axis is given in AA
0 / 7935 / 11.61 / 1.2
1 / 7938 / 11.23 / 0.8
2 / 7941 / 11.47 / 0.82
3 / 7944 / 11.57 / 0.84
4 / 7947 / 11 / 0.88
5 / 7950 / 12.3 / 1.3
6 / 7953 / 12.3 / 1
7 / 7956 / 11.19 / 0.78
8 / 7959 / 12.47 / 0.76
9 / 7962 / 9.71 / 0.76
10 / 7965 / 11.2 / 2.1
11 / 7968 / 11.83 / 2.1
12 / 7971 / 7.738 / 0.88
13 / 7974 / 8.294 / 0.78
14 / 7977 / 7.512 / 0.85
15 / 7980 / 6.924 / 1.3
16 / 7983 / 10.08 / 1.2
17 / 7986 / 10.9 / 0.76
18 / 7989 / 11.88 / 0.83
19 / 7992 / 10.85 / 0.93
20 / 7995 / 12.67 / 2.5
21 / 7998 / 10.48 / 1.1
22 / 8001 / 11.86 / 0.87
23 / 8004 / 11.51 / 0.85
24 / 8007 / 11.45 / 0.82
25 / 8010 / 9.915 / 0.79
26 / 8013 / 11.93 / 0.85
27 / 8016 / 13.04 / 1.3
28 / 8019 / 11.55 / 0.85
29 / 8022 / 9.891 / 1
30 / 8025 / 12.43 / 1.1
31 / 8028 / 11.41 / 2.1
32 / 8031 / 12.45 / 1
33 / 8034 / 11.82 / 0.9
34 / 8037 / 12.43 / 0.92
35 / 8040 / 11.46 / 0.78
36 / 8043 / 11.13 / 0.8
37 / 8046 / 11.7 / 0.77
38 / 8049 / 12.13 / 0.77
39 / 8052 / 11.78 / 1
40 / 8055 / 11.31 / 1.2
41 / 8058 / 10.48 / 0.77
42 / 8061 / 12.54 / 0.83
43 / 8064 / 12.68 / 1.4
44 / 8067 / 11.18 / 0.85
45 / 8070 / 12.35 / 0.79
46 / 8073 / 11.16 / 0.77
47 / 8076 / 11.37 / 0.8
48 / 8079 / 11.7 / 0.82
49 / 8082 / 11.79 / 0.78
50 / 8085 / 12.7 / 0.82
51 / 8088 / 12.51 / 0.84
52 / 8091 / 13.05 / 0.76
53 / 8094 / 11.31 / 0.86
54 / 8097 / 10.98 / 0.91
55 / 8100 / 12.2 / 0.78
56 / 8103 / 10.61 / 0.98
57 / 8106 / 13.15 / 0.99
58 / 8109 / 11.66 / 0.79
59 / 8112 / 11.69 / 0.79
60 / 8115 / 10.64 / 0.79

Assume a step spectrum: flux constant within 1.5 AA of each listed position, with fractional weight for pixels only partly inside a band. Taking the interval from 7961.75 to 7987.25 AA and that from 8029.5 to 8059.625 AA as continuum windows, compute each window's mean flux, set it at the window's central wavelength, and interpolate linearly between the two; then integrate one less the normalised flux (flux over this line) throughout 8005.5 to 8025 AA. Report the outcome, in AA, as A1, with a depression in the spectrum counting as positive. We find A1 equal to -1.27 AA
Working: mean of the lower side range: 9.32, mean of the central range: 11.4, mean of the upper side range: 11.7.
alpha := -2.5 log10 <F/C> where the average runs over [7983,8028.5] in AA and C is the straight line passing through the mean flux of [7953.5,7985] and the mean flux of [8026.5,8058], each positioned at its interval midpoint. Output -0.07 mag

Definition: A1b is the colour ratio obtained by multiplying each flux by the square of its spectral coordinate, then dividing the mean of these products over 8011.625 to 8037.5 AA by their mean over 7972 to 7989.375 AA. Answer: 1.32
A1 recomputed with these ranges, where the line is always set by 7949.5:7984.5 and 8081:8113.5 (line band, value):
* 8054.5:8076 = -0.31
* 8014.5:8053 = -2.60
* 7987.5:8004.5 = -1.71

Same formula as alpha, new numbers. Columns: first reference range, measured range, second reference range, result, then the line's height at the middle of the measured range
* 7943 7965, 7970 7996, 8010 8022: 0.20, 11.5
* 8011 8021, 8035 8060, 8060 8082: 0.03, 11.9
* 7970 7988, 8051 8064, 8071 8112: -0.07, 10.9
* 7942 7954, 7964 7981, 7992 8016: 0.29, 11.6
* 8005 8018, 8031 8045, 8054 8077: -0.02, 11.6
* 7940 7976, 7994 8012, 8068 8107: -0.01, 11.2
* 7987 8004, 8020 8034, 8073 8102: 0.01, 11.7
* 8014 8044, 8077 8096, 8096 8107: -0.04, 11.7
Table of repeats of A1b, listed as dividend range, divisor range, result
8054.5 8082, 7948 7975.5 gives 1.11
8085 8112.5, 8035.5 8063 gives 1.04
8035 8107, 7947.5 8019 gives 1.12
